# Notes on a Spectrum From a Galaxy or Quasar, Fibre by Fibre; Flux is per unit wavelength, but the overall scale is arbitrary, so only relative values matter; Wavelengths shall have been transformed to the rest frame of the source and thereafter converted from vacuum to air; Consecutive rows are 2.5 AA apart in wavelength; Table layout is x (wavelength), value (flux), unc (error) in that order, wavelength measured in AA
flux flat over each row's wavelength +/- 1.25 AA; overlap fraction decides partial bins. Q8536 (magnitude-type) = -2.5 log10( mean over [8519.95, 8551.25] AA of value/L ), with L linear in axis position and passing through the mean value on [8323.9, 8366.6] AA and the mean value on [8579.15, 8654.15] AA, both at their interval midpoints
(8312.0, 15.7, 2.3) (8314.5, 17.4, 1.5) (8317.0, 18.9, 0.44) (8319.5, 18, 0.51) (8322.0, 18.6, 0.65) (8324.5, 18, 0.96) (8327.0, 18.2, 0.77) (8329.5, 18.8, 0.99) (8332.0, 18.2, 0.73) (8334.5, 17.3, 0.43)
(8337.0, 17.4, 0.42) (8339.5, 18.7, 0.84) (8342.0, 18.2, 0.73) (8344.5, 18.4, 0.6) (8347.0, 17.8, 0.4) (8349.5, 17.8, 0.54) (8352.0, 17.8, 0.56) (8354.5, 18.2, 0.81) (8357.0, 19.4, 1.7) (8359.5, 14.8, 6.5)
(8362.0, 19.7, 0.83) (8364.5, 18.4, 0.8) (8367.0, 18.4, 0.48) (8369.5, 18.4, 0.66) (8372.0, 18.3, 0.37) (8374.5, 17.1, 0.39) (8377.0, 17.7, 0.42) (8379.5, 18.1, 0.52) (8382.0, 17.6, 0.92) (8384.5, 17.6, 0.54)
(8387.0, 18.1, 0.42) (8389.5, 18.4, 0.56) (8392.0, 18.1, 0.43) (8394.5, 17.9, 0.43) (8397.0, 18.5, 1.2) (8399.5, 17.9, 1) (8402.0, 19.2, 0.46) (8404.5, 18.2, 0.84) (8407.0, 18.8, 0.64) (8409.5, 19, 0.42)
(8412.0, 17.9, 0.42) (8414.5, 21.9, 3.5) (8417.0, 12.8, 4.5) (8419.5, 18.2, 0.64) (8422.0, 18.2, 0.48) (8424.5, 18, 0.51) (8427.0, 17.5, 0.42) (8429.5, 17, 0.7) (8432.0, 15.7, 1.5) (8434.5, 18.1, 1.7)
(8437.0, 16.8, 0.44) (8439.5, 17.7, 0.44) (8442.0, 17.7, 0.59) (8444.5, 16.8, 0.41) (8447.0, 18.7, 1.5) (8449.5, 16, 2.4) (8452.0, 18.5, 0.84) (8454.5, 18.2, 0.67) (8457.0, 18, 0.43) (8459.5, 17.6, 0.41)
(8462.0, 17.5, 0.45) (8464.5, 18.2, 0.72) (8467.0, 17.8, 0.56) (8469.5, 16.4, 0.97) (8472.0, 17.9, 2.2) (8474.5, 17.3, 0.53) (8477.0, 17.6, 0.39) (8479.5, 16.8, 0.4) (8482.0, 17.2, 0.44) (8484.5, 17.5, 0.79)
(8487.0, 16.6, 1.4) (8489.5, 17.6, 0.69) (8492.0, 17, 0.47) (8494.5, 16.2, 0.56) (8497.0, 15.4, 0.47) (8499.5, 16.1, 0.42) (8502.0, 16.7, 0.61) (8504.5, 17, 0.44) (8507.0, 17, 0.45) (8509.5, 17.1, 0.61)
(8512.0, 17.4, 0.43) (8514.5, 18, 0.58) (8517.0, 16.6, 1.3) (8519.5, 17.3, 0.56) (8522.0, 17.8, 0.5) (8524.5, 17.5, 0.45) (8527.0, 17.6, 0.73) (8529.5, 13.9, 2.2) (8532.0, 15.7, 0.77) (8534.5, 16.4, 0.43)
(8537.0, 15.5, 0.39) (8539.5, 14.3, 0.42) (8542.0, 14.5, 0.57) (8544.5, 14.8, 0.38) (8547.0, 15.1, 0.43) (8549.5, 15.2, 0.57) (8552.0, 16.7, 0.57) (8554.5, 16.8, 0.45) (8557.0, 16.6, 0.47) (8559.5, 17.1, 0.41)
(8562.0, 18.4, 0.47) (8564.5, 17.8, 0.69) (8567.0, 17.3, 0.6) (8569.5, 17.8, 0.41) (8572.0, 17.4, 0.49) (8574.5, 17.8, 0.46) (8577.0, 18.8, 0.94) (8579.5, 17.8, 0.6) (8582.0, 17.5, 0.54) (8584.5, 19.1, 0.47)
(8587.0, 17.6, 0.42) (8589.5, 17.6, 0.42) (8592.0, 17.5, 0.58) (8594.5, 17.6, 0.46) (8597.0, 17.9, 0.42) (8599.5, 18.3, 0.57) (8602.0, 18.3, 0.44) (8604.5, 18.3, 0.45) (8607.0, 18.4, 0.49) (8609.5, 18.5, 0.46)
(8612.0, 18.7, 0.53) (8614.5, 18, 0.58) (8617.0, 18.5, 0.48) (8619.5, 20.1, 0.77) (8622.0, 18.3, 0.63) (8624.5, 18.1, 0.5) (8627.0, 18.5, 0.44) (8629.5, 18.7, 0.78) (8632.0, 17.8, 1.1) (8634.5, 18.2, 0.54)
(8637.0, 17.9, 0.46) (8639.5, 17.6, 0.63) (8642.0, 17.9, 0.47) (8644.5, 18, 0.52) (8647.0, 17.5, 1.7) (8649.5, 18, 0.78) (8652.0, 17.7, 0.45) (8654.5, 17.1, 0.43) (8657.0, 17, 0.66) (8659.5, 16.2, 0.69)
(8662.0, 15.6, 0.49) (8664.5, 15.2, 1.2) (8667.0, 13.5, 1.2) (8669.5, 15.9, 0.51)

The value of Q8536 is 0.15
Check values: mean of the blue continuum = 18.1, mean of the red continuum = 18.1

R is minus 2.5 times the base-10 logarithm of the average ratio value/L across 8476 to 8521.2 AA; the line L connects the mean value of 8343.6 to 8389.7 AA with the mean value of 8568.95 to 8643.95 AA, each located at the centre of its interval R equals 0.07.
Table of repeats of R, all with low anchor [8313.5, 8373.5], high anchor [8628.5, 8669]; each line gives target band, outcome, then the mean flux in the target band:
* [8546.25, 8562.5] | 0.06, 16.5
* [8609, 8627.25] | -0.09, 18.6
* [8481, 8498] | 0.05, 16.8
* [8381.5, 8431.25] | -0.01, 18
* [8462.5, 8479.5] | 0.01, 17.5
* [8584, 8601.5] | -0.04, 17.9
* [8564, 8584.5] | -0.03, 17.9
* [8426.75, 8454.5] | 0.03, 17.4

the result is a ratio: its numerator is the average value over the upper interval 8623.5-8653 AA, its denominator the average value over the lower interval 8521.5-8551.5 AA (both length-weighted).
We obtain 1.15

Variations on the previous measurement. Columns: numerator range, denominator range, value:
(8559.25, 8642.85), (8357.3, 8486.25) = 1.02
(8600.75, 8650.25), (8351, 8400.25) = 1.01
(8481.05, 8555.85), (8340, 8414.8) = 0.90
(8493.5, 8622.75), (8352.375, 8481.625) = 0.96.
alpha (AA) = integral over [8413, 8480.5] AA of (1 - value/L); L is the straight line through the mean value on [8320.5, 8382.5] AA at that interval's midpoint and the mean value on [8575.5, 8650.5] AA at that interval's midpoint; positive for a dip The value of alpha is 2.2 AA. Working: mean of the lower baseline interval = 18.1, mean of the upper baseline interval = 18.2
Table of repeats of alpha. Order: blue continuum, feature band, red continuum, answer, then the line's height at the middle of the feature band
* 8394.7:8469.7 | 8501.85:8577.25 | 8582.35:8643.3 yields 5.7 AA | 18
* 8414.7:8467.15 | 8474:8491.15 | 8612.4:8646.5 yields 0.4 AA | 17.6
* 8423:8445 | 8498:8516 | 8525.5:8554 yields -1.1 AA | 16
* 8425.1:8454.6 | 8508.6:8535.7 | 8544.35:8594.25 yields 0.8 AA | 17.3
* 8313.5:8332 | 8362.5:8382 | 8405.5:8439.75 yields -0.1 AA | 18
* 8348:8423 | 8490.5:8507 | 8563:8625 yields 1.5 AA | 18.1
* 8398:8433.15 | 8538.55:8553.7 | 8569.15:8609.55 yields 2.4 AA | 18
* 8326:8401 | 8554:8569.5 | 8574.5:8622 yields 0.7 AA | 18.2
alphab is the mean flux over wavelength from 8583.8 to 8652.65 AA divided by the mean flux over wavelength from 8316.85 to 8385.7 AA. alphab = 1.01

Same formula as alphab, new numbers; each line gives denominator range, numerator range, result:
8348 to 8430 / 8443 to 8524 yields 0.96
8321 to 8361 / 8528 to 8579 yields 0.91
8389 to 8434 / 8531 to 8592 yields 0.94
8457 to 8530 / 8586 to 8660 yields 1.05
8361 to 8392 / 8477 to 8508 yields 0.93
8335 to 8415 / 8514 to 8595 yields 0.93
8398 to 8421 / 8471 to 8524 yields 0.94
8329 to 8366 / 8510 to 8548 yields 0.90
